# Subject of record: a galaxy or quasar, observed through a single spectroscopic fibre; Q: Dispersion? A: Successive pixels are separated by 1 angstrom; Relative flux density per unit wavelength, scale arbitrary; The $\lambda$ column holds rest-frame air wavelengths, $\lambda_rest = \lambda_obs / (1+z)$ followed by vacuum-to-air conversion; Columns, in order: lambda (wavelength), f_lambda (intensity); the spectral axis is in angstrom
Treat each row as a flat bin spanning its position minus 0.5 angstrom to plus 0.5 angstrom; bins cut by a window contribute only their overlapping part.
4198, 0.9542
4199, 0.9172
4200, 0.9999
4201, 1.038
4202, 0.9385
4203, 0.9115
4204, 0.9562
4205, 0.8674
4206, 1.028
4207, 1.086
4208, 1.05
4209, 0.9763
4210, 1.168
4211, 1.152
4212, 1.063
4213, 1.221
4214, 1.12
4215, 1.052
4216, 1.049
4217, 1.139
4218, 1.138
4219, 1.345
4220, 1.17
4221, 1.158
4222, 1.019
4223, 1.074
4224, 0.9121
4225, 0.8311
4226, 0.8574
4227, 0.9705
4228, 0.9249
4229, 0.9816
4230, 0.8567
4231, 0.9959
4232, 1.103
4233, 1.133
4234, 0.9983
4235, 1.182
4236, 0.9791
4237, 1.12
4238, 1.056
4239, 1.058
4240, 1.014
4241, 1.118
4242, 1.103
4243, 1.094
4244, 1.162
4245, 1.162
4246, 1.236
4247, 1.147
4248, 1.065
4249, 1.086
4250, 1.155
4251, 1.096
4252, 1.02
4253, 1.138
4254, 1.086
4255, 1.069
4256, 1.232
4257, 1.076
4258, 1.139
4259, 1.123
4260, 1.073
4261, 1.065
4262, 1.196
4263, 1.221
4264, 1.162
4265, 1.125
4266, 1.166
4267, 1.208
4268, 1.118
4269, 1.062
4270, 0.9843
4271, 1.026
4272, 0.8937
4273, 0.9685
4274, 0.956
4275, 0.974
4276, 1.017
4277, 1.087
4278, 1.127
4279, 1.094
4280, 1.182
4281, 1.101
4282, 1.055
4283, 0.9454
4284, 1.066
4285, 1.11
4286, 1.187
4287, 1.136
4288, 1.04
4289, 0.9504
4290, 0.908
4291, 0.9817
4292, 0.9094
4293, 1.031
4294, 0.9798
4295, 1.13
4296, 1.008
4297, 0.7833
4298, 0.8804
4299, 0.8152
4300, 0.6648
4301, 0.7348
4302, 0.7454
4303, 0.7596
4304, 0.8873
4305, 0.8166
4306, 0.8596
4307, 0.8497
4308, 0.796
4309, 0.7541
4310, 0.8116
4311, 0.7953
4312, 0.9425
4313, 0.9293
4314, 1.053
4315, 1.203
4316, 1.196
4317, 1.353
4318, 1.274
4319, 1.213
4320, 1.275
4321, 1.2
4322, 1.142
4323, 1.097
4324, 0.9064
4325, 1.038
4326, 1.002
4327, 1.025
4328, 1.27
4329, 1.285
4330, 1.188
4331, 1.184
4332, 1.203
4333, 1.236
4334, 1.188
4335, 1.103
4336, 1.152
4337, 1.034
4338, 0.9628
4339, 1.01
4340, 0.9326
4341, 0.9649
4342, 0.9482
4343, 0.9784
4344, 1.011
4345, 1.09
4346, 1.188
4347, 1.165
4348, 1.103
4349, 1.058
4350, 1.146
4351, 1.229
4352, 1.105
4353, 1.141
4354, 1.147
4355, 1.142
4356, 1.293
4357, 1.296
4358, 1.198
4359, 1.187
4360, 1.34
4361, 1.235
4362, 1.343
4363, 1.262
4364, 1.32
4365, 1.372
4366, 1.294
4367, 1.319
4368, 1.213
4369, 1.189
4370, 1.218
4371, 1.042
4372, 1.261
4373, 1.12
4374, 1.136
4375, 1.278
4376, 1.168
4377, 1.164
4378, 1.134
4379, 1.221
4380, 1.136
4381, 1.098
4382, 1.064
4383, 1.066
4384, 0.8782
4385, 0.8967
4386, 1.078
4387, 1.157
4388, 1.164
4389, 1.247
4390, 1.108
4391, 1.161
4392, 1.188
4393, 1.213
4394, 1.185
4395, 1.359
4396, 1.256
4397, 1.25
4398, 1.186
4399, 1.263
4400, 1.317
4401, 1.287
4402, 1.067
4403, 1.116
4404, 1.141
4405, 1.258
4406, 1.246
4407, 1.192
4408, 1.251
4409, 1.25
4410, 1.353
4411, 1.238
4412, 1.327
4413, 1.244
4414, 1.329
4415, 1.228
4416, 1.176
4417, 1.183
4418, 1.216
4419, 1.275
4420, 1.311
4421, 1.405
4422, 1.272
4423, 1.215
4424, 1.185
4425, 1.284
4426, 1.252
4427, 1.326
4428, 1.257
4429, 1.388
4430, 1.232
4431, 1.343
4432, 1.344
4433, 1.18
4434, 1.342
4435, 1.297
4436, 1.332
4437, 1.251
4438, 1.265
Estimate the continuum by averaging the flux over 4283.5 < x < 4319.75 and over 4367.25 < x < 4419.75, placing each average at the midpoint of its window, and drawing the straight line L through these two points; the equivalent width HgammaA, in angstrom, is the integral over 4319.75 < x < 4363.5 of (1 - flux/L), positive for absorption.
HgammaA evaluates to -3.1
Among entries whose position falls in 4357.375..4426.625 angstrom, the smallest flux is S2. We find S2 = 0.8782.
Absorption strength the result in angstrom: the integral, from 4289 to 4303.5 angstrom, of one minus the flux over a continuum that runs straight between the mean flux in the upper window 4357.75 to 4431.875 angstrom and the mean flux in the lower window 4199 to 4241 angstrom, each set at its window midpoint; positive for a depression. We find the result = 3.0 angstrom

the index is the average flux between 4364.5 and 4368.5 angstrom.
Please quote 1.3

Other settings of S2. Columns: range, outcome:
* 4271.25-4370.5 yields 0.6648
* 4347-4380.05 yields 1.042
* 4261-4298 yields 0.7833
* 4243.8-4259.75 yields 1.02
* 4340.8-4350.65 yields 0.9482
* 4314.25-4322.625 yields 1.142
